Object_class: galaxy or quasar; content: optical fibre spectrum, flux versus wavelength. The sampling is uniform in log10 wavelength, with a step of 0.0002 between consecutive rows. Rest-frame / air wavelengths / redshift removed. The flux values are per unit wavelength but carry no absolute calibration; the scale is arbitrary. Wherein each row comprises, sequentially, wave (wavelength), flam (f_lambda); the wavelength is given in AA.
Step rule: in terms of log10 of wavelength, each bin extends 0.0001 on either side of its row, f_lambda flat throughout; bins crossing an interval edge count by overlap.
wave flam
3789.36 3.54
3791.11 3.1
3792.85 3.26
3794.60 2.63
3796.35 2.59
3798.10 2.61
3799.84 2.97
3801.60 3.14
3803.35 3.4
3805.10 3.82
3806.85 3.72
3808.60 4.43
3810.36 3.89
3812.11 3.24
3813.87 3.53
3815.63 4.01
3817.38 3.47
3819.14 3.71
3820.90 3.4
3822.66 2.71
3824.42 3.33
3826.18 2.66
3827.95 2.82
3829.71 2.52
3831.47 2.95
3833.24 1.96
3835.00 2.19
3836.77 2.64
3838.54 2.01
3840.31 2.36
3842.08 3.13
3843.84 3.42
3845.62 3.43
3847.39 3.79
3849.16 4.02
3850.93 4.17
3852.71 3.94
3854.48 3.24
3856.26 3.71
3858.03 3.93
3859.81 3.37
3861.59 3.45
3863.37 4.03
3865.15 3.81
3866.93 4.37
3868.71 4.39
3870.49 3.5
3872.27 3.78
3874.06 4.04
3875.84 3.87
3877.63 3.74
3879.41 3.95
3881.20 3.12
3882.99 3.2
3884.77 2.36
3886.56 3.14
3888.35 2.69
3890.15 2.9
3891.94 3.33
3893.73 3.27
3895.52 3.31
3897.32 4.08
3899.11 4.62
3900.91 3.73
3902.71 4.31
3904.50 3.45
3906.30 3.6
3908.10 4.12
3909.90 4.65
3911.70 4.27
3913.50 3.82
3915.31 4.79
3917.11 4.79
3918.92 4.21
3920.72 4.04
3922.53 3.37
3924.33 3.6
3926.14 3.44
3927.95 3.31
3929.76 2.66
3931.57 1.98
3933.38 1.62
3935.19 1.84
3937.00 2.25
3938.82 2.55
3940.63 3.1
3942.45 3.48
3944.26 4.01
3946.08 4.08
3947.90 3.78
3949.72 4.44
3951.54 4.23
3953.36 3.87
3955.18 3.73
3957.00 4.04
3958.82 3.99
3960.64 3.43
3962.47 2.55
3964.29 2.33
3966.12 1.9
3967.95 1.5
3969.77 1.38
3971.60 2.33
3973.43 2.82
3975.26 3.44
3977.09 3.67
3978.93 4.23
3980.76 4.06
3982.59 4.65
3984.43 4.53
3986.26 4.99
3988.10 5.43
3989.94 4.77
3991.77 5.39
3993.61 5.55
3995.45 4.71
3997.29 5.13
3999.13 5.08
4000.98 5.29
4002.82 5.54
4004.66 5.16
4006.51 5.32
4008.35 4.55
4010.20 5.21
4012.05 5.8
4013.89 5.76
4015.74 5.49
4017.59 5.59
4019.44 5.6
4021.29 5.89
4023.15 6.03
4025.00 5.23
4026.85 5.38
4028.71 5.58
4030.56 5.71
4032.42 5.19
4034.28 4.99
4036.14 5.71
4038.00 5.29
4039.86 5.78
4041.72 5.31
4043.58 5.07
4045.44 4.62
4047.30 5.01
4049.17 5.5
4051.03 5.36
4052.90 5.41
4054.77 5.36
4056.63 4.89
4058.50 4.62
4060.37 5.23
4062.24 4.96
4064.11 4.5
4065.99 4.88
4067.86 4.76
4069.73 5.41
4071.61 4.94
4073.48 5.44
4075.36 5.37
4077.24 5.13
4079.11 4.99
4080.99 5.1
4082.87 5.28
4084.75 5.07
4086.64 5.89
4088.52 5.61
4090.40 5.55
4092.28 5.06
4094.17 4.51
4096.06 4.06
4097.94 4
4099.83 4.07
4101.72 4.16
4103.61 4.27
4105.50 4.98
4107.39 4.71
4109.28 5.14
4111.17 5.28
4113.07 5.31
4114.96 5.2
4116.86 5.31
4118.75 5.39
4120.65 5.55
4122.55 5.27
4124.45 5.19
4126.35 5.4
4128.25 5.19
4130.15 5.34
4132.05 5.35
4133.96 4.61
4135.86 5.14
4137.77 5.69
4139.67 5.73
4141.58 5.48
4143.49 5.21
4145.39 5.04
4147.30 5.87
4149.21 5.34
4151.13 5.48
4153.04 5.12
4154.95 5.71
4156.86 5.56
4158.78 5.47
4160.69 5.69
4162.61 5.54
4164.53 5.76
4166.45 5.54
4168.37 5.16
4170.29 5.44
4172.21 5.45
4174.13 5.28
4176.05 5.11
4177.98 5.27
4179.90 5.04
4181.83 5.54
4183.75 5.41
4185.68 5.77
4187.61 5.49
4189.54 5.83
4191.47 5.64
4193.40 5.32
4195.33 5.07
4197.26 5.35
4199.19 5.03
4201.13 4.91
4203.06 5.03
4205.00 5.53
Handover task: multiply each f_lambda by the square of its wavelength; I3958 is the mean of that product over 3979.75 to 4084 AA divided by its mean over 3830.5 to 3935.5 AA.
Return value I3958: 1.6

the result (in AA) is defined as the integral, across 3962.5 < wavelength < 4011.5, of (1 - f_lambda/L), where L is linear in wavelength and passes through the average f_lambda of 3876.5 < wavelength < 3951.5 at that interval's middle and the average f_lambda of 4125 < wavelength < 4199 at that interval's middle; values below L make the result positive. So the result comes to -1.11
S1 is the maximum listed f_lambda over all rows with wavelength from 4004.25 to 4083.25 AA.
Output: 6.03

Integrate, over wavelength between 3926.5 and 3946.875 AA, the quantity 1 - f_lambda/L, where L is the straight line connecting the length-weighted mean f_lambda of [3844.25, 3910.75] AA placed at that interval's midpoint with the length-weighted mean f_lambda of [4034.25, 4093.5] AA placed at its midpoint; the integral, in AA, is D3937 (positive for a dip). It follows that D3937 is 6.6 AA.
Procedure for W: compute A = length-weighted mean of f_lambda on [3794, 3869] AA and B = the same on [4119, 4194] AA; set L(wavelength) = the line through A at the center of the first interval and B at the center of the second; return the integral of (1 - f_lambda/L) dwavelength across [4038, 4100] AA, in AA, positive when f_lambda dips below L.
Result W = -2.9 AA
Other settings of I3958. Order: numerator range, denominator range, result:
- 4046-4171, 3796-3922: 1.67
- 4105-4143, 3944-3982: 1.72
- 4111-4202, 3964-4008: 1.40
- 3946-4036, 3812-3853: 1.56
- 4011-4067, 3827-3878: 1.72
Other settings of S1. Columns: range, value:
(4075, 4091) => 5.89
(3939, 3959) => 4.44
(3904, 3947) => 4.79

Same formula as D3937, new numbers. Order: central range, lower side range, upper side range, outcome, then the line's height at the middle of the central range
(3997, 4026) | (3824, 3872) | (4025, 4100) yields -4.5 AA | 4.69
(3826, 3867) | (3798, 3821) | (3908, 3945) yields 3.2 AA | 3.51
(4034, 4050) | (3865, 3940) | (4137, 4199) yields -2.6 AA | 4.53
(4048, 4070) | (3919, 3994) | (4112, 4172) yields -2.6 AA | 4.53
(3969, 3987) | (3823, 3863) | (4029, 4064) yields 3.6 AA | 4.52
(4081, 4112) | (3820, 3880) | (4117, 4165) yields 1.4 AA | 5.09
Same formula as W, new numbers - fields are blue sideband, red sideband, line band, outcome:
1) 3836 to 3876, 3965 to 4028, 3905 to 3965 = 9.26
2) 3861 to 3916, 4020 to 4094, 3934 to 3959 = 4.52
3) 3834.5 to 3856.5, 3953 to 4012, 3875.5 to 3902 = 0.74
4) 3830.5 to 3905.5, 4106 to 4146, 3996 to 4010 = -2.38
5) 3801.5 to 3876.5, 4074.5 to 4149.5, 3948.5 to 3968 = 3.75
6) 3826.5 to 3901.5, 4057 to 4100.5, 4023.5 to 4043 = -3.32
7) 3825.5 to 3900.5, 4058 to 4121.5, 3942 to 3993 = 5.30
